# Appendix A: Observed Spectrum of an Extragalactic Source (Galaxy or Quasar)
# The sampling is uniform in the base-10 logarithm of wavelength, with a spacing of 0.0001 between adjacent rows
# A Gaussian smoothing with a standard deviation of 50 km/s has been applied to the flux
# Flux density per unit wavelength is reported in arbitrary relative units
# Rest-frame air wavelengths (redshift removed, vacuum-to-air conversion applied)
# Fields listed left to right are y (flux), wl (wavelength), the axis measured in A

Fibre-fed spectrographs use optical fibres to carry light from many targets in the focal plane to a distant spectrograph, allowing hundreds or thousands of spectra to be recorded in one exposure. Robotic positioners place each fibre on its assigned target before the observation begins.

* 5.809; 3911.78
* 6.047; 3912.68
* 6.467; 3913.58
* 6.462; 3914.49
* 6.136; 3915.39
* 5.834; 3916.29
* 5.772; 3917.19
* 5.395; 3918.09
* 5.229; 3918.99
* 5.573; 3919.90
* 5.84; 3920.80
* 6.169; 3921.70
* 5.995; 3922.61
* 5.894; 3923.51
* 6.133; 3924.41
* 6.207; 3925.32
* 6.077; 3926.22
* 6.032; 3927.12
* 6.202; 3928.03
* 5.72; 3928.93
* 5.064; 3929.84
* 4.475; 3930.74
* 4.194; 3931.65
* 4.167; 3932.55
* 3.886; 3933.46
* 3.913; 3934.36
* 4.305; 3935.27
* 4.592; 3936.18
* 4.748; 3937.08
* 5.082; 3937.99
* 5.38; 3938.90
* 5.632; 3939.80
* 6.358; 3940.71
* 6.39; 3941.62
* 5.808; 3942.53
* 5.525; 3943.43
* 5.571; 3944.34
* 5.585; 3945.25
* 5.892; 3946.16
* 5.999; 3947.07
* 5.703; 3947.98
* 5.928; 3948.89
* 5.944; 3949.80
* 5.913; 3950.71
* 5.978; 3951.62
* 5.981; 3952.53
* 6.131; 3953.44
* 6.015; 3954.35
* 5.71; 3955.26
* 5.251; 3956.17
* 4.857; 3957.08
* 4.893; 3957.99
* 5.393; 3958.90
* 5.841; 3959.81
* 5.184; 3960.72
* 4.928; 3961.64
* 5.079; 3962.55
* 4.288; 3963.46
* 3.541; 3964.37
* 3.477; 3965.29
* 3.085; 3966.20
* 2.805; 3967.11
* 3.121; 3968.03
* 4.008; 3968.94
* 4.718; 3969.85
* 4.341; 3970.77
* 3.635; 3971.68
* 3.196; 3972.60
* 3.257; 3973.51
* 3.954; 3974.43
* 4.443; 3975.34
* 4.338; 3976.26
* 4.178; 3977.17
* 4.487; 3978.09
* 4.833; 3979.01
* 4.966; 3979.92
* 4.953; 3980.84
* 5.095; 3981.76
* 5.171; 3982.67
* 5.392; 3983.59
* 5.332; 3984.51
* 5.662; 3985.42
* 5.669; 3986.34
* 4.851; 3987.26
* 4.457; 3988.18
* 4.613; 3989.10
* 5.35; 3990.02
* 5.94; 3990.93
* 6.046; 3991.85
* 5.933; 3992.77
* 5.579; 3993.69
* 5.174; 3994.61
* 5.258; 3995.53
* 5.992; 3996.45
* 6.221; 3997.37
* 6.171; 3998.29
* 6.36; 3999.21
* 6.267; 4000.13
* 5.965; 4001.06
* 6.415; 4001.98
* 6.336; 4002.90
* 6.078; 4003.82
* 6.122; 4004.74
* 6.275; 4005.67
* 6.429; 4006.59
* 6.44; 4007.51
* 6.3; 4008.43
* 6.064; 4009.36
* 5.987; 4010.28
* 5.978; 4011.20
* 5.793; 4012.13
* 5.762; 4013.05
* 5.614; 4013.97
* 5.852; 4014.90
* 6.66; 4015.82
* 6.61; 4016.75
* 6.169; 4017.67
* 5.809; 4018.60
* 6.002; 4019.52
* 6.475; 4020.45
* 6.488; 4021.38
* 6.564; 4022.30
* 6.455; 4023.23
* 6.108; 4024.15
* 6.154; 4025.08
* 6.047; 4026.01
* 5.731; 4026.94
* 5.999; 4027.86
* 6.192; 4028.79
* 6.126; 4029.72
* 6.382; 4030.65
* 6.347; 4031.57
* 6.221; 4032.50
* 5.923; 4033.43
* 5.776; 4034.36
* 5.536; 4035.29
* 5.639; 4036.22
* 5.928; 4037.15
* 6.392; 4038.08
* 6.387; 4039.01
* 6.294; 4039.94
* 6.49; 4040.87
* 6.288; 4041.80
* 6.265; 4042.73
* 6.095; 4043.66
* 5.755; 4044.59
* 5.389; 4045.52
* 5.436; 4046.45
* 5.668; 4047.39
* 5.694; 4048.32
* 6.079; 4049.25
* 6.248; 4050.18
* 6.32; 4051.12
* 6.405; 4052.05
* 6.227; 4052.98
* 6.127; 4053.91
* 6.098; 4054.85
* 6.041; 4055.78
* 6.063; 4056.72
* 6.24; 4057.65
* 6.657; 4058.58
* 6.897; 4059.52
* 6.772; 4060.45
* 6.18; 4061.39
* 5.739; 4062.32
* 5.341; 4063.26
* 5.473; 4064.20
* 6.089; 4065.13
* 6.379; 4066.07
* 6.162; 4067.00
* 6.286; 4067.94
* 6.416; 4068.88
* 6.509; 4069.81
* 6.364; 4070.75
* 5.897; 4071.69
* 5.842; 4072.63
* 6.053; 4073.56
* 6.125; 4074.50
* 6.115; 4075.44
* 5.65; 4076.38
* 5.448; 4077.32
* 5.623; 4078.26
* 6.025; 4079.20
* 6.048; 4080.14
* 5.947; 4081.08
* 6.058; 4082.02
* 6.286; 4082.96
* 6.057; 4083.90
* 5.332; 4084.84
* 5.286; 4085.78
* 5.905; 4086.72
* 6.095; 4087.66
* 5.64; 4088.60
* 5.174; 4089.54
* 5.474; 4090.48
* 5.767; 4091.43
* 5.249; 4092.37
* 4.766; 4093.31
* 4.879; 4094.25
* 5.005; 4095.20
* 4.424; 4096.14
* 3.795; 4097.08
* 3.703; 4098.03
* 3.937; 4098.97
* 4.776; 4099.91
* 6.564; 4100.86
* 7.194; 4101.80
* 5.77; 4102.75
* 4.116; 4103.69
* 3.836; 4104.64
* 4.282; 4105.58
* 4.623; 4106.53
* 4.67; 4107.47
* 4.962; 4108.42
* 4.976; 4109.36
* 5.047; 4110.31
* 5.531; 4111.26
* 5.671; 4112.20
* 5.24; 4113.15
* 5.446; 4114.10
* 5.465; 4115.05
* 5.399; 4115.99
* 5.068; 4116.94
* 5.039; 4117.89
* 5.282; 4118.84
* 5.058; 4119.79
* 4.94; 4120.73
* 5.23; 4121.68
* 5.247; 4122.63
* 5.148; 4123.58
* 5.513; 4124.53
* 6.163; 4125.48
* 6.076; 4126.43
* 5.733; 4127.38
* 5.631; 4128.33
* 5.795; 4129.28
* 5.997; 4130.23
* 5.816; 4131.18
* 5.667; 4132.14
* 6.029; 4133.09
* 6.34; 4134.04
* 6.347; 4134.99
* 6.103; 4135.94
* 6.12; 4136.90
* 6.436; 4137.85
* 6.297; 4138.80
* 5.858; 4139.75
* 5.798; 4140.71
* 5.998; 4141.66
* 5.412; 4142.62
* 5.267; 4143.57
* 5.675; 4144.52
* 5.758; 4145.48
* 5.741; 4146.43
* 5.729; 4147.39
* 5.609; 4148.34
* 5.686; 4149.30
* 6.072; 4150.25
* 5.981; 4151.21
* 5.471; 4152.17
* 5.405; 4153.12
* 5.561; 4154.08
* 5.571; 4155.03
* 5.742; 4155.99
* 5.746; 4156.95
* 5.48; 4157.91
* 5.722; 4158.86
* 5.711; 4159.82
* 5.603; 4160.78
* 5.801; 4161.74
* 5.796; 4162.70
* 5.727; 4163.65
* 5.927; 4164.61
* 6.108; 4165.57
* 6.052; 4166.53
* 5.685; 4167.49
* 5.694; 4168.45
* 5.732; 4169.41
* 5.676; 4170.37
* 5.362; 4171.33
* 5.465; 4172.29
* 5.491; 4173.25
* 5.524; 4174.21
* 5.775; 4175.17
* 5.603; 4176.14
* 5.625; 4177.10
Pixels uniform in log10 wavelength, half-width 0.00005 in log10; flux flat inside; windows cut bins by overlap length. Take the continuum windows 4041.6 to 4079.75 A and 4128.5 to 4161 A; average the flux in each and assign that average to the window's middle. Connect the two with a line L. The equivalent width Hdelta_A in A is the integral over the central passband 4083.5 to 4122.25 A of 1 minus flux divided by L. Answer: 5.2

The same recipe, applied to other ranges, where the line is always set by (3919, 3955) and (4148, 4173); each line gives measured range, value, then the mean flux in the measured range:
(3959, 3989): 5.9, 4.46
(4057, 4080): -1.9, 6.09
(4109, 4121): 0.9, 5.25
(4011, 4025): -1.4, 6.16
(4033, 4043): -0.8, 6.08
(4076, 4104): 1.2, 5.41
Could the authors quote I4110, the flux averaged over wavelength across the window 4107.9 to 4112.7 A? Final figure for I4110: 5.23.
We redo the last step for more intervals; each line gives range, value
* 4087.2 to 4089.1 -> 5.86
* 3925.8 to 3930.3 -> 5.82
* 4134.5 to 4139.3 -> 6.27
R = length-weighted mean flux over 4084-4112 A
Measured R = 5.08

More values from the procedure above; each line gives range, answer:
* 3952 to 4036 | 5.44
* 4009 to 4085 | 6.08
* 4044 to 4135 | 5.63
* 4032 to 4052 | 6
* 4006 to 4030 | 6.15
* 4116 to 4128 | 5.38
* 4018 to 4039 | 6.11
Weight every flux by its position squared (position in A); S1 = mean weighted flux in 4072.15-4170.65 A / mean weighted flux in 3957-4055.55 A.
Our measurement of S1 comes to 1.06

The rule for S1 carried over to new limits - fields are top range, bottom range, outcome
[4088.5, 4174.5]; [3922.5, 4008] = 1.14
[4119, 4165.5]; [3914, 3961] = 1.15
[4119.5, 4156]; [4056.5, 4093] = 0.99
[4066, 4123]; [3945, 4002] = 1.13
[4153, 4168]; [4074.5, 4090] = 1.03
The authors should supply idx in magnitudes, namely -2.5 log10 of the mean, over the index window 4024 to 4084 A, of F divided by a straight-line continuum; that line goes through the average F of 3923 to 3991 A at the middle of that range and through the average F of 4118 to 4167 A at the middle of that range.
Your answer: -0.13 mag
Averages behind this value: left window 5.02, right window 5.74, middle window 6.07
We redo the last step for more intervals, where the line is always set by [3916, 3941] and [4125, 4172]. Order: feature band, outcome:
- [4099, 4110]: 0.140 mag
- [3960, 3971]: 0.307 mag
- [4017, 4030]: -0.117 mag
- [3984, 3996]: 0.019 mag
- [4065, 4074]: -0.104 mag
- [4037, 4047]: -0.090 mag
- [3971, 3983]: 0.247 mag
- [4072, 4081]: -0.042 mag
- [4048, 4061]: -0.123 mag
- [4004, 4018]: -0.115 mag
